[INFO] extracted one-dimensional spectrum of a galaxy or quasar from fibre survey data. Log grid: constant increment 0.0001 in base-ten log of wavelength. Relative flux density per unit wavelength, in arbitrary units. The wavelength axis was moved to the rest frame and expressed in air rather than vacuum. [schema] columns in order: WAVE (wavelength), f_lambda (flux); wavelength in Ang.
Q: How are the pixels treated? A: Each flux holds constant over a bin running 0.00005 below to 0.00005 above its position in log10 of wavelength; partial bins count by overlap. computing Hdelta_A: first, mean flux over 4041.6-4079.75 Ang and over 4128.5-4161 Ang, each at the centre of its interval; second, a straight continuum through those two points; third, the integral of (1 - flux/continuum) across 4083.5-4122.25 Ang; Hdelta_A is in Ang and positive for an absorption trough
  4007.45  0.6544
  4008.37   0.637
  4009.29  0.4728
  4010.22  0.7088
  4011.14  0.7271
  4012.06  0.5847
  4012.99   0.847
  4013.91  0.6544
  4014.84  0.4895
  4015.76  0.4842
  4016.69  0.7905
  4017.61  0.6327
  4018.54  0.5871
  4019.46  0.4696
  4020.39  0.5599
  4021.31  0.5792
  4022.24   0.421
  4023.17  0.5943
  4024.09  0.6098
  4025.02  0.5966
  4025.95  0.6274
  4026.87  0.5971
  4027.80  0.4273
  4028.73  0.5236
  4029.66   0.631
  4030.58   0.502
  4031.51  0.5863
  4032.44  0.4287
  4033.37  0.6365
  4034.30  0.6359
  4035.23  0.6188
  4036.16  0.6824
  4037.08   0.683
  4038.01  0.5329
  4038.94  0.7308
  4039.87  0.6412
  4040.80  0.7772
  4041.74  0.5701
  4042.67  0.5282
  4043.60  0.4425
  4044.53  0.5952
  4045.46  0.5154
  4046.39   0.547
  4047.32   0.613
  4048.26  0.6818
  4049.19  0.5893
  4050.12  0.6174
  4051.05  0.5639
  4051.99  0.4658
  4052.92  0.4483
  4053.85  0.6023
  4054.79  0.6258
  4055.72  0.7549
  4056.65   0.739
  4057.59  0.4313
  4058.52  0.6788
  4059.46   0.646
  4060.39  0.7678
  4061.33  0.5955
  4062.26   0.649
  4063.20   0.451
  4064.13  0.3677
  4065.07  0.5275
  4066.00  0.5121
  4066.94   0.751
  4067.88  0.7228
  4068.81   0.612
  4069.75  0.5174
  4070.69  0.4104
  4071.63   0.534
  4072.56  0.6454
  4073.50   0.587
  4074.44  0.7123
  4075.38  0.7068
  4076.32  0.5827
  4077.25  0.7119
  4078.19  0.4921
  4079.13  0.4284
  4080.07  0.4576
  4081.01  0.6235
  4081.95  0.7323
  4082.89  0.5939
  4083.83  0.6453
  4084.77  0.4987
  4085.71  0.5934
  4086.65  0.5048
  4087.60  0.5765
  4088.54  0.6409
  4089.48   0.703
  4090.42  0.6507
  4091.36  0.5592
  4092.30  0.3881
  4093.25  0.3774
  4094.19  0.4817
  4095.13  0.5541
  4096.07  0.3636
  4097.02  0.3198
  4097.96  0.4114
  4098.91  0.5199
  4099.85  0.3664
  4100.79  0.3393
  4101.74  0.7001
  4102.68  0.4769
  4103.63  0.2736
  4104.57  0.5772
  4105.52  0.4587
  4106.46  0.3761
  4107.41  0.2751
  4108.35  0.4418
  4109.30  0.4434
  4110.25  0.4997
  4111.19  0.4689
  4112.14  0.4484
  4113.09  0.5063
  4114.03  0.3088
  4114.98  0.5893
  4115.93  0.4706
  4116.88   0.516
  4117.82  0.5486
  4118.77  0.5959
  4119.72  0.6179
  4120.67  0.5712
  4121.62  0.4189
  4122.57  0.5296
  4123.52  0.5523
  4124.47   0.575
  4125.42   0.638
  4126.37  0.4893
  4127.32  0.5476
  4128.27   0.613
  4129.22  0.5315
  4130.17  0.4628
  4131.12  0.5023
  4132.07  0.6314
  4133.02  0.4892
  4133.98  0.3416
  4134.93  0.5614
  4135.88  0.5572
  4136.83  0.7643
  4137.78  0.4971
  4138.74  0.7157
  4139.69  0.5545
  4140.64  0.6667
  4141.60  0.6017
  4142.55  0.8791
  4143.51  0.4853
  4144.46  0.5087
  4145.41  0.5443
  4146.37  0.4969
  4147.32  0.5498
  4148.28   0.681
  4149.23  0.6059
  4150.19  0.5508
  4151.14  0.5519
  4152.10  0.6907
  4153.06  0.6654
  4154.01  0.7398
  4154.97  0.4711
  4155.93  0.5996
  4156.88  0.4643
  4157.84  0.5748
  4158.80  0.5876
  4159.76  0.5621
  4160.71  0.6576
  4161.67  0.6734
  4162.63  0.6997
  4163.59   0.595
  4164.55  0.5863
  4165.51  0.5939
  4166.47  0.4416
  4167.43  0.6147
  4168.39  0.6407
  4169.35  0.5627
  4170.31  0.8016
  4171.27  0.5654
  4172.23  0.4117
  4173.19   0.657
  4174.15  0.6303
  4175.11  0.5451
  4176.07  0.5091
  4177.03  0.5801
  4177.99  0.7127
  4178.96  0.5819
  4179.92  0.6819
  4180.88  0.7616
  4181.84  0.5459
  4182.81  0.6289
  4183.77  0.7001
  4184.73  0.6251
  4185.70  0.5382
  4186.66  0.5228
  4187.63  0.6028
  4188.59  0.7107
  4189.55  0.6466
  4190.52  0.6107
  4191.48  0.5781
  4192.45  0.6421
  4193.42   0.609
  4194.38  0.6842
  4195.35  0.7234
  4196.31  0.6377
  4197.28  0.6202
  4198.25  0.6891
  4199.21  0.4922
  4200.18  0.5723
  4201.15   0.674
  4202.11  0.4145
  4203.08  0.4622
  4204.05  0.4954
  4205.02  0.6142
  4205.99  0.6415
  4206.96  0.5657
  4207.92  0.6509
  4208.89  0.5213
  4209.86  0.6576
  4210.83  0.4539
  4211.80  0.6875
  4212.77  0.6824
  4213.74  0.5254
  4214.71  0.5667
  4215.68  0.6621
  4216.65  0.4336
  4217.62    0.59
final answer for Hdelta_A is 6.18 Ang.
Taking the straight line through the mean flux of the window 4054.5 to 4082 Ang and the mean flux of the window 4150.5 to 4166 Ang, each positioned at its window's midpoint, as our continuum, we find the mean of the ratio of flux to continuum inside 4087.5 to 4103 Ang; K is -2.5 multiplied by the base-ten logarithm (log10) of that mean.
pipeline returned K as 0.21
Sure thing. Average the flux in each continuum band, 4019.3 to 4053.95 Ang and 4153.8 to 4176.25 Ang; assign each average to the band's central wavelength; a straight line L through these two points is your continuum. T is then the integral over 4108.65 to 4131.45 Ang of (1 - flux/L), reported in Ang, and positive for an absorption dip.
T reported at 2.6 Ang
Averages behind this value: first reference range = 0.576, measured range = 0.518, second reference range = 0.59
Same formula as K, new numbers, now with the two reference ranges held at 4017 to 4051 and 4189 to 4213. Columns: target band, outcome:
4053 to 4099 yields 0.035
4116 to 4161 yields 0.041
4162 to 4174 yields -0.003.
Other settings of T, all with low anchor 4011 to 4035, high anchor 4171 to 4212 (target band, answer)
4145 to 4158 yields 0.25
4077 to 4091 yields 0.05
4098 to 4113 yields 3.73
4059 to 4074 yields 0.18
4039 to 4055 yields 0.14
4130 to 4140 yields 0.67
